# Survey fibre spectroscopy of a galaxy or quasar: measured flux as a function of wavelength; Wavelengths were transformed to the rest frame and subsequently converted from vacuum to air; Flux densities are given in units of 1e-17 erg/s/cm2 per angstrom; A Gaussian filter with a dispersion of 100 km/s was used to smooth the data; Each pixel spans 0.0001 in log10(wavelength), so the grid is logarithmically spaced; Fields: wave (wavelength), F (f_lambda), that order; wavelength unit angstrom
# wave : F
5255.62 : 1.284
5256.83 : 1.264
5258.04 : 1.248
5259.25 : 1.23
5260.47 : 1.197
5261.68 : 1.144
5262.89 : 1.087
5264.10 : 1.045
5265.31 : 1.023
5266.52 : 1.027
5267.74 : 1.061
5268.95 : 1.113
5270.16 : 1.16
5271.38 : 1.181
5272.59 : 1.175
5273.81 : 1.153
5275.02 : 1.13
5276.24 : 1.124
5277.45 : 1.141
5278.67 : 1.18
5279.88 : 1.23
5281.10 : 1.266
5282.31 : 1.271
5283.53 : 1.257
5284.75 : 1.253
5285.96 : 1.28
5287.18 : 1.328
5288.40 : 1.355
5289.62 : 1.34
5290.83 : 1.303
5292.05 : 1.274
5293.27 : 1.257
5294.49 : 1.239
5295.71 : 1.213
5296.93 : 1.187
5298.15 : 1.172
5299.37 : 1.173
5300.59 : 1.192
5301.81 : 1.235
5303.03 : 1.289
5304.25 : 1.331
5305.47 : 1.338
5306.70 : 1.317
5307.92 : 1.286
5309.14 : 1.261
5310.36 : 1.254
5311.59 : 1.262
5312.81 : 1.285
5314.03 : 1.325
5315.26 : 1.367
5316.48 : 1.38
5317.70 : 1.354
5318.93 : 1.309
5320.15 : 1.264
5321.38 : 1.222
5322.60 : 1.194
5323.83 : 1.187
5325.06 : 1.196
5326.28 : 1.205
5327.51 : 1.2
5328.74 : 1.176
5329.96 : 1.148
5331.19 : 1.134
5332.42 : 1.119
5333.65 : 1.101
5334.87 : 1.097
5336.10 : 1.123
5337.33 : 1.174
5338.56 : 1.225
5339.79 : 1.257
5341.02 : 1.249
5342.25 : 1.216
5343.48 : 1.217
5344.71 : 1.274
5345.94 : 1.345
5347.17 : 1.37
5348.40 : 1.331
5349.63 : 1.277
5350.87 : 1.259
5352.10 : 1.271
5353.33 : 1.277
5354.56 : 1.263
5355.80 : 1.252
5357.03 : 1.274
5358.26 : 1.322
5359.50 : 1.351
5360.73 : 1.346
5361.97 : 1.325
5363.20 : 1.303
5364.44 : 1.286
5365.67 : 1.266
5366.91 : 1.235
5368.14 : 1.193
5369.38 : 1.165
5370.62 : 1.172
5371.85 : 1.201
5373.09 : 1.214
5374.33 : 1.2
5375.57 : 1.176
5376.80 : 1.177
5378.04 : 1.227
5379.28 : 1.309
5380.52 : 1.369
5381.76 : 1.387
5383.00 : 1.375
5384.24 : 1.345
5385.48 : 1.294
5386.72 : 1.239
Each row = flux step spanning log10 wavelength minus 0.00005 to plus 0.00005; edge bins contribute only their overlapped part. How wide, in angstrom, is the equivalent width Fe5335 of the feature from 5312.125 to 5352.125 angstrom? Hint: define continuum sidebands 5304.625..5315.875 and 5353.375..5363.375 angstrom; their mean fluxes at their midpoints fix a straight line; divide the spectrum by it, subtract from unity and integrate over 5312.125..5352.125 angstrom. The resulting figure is 2.0 angstrom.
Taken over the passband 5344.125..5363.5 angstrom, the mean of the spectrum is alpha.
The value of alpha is 1.3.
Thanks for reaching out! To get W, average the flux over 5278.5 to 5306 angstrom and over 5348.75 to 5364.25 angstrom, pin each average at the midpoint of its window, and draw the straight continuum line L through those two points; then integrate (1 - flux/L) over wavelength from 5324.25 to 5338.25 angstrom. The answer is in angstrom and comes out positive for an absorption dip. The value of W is 1.4 angstrom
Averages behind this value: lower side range 1.26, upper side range 1.29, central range 1.15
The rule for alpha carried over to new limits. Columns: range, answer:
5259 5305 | 1.2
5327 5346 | 1.19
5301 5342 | 1.24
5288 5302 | 1.24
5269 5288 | 1.21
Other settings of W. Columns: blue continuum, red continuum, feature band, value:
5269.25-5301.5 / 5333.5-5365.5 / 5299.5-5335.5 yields 0.1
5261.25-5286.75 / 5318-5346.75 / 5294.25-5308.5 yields -0.8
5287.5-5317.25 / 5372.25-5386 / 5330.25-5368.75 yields 0.9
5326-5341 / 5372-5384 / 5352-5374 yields -0.5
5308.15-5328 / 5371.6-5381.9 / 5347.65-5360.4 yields -0.4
